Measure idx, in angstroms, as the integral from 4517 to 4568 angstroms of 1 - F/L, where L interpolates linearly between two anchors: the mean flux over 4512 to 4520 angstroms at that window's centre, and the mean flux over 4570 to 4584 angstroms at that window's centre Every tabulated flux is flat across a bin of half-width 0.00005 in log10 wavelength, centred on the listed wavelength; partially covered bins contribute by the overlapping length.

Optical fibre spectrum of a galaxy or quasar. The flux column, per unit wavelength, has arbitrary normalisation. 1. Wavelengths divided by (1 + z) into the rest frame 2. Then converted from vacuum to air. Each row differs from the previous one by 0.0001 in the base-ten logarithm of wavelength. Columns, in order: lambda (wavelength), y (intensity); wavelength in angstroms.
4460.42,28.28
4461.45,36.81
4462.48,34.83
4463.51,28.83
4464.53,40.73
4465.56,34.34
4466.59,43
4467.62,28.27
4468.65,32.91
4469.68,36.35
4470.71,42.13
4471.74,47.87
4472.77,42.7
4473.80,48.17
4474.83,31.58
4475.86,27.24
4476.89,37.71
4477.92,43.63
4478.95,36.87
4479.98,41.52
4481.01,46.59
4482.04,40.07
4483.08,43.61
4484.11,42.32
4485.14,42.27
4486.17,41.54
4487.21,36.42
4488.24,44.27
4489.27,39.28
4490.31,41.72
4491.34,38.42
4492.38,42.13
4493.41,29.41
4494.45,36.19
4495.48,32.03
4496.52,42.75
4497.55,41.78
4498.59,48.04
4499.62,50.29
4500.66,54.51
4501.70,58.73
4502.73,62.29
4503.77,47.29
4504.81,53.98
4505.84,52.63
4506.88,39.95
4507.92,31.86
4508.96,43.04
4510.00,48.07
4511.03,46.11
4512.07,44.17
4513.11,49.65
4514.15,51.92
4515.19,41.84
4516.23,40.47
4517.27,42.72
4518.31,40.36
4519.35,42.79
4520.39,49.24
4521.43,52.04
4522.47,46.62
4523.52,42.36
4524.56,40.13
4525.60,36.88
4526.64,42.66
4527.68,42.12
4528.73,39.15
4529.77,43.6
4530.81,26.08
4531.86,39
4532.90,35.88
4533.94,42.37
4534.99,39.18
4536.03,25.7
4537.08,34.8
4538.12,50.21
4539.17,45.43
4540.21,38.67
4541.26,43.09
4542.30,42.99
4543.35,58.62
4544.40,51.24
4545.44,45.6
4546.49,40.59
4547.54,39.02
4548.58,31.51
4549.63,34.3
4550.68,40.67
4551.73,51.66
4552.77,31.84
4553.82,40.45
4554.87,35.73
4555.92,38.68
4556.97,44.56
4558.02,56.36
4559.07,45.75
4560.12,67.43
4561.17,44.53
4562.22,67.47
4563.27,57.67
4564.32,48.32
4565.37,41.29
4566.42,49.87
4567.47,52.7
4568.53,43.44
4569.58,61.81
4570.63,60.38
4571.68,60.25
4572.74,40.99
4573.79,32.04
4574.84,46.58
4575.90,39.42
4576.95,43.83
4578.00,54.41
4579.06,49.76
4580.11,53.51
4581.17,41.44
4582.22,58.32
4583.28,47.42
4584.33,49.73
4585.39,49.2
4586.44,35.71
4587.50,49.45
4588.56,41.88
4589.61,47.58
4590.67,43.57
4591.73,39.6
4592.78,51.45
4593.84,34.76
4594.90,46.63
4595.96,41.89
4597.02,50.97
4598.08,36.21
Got 2.7 angstroms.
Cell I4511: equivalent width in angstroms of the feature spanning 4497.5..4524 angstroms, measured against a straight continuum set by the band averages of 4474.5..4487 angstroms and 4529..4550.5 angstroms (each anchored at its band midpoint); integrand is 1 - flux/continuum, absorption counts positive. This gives -4.7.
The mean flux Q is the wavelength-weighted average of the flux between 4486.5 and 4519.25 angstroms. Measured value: 44.2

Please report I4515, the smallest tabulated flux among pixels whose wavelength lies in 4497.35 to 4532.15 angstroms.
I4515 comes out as 26.08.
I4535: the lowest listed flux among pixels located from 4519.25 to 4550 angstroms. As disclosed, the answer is 25.7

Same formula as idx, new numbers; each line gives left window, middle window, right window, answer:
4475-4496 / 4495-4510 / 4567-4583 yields -2.3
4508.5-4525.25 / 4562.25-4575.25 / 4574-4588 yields -1.0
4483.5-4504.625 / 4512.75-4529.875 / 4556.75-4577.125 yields 0.9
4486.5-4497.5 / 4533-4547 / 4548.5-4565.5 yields 0.5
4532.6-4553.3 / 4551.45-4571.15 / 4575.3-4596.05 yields -2.8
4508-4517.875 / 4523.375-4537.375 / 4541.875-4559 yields 1.9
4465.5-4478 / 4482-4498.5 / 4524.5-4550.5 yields -0.5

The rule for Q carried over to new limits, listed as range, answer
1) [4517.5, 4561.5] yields 42.4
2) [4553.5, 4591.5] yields 48.3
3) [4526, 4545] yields 41.2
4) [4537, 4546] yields 46.2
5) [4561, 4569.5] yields 51.5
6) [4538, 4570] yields 46.4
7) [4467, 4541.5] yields 42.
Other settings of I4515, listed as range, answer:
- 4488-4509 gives 29.41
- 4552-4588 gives 31.84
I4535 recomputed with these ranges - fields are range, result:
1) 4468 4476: 27.24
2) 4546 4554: 31.51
